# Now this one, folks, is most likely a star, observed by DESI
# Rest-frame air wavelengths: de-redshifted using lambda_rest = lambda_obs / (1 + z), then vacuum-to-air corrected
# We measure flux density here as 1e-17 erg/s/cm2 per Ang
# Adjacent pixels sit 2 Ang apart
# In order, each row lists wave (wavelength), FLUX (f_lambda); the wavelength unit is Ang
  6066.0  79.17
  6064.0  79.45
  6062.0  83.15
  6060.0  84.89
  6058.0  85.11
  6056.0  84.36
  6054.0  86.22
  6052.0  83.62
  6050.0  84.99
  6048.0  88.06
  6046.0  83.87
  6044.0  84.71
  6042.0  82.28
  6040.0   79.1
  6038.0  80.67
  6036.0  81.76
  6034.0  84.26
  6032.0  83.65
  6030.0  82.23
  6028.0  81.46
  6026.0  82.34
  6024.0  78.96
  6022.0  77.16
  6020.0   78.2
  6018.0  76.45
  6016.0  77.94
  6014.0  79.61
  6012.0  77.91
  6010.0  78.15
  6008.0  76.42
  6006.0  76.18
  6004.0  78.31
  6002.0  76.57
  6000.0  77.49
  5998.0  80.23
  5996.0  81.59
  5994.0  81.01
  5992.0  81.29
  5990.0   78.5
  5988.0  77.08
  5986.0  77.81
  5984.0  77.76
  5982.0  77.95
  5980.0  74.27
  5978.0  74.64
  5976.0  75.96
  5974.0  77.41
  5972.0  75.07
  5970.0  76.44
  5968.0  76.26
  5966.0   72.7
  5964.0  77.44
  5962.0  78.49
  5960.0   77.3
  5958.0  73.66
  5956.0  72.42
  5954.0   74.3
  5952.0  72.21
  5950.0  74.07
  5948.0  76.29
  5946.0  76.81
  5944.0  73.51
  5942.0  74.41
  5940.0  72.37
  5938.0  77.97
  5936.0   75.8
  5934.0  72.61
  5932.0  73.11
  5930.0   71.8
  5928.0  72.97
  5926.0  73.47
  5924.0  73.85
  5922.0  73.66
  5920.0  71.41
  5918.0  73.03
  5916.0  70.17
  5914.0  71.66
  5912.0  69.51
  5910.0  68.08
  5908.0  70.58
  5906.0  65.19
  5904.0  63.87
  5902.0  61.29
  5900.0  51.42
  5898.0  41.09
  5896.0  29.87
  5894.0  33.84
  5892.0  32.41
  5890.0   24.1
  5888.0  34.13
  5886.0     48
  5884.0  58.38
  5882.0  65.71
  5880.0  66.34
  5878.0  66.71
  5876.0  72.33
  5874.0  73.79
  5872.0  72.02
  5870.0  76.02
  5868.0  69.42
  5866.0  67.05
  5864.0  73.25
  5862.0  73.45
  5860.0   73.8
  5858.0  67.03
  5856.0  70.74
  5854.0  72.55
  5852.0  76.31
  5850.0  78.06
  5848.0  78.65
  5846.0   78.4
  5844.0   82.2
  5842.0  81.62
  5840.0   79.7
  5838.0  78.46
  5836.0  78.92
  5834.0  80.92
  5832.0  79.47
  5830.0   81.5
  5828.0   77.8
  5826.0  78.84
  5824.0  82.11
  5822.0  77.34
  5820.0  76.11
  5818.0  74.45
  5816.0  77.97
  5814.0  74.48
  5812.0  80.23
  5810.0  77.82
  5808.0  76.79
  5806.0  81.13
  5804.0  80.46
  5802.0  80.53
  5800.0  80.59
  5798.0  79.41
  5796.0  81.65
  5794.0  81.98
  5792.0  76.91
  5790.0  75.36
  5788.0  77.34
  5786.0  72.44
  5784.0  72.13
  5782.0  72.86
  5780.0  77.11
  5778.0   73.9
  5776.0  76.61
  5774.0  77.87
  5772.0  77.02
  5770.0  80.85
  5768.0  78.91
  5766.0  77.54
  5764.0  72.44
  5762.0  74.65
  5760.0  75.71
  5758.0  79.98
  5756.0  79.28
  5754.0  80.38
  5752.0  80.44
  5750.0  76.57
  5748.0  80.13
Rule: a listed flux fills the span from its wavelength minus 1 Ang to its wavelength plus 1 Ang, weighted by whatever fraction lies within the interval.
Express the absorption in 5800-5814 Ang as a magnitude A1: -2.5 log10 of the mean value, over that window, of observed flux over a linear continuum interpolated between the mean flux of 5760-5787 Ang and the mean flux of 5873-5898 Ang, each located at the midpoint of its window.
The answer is -0.16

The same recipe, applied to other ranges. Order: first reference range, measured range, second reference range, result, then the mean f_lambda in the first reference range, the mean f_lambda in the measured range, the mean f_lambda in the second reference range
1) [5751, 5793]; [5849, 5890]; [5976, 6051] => 0.17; 76.7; 66.7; 79.7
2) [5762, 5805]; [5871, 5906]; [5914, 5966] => 0.38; 77.3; 53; 74.1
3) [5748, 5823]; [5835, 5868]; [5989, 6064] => 0.04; 77.5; 75.4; 81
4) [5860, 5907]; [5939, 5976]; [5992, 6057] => -0.08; 57.7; 75.1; 80.8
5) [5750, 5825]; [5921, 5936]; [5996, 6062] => 0.09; 77.6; 73.2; 81.1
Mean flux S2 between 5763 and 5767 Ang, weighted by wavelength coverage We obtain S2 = 75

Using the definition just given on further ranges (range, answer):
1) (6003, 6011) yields 77.3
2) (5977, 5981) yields 74.5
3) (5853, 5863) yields 71.5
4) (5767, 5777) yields 78.3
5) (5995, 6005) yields 78.8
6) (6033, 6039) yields 82.2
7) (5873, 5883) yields 69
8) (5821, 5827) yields 79.4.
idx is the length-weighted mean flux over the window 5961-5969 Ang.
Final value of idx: 76.2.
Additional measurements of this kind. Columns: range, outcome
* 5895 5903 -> 45.9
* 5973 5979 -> 76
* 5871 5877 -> 72.7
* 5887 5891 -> 29.1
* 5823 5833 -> 79.9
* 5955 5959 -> 73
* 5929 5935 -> 72.5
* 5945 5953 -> 74.8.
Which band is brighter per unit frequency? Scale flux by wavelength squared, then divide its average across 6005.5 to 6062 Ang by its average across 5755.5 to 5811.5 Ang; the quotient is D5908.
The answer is 1.15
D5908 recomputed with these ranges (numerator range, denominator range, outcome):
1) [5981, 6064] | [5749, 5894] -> 1.18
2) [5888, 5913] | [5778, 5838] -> 0.67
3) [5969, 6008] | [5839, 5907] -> 1.27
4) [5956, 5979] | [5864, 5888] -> 1.19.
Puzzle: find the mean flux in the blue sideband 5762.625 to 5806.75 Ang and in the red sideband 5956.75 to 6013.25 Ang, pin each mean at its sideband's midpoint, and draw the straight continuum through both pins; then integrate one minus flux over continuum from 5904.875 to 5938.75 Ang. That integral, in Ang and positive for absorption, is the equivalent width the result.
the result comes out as 2.3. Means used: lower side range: 77.5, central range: 72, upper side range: 77.3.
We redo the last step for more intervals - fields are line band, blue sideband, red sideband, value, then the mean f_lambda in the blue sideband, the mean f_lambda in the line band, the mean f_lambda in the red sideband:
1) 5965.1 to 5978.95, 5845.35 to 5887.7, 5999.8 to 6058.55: 0.3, 69.7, 75.5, 80.9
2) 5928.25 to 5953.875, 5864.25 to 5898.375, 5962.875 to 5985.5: -2.1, 55.4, 74.2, 76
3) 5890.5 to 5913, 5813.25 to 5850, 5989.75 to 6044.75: 7.5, 78.8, 52.7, 79.8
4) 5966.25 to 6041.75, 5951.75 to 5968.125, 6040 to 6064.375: 0.8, 75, 78.6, 84.1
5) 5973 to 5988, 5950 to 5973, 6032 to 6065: 0.1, 75.1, 76.6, 83.5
